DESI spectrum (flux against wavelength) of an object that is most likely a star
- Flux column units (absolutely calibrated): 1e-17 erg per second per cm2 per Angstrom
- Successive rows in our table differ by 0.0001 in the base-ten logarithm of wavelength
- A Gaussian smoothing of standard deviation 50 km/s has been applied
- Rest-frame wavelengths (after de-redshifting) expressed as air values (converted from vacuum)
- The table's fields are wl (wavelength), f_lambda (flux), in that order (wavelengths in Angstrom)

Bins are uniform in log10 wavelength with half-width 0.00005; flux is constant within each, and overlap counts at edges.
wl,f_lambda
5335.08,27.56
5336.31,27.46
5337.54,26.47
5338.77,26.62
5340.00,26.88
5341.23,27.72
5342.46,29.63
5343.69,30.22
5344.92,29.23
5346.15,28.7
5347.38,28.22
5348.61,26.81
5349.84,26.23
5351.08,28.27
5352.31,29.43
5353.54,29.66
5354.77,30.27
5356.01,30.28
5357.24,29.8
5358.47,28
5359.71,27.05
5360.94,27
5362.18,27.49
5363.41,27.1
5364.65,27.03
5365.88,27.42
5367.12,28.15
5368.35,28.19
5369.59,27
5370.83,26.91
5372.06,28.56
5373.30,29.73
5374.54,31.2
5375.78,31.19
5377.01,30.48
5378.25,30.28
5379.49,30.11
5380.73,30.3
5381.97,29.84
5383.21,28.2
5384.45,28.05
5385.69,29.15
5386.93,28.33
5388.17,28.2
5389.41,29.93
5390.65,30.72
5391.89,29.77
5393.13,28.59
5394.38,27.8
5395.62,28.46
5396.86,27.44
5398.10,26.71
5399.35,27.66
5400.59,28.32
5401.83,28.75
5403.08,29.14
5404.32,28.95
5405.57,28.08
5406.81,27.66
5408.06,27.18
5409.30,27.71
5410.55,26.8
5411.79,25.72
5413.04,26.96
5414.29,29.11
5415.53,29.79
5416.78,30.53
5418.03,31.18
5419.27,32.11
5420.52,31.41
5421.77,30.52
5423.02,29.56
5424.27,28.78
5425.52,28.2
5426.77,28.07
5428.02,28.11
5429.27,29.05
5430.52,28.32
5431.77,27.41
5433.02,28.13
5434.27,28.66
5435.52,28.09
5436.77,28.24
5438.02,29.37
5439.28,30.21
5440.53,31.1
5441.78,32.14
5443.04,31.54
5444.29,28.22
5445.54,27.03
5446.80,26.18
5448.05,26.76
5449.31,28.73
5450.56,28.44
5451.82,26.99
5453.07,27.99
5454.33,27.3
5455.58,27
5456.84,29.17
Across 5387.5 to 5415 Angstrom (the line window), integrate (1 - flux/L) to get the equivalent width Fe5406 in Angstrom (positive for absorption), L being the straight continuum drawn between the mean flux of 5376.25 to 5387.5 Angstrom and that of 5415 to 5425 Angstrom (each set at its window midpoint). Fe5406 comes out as 1.64 Angstrom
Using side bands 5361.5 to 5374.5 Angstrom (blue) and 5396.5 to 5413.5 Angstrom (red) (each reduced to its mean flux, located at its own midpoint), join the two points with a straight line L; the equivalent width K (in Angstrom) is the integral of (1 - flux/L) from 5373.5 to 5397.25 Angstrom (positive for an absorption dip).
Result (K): -1.4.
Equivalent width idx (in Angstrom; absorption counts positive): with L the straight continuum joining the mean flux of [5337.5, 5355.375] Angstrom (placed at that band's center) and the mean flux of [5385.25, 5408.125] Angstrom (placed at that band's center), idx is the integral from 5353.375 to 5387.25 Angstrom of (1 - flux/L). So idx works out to -0.5 Angstrom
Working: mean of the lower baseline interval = 28.4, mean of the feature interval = 28.8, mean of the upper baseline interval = 28.5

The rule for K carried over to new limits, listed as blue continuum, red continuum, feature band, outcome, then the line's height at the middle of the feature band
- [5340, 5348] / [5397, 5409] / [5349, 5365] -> 0.2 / 28.6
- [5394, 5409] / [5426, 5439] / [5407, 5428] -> -0.5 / 28.2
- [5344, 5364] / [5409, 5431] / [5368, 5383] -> -0.5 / 28.6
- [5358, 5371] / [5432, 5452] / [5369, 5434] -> -1.9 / 28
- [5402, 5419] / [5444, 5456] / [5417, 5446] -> -1.5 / 27.9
